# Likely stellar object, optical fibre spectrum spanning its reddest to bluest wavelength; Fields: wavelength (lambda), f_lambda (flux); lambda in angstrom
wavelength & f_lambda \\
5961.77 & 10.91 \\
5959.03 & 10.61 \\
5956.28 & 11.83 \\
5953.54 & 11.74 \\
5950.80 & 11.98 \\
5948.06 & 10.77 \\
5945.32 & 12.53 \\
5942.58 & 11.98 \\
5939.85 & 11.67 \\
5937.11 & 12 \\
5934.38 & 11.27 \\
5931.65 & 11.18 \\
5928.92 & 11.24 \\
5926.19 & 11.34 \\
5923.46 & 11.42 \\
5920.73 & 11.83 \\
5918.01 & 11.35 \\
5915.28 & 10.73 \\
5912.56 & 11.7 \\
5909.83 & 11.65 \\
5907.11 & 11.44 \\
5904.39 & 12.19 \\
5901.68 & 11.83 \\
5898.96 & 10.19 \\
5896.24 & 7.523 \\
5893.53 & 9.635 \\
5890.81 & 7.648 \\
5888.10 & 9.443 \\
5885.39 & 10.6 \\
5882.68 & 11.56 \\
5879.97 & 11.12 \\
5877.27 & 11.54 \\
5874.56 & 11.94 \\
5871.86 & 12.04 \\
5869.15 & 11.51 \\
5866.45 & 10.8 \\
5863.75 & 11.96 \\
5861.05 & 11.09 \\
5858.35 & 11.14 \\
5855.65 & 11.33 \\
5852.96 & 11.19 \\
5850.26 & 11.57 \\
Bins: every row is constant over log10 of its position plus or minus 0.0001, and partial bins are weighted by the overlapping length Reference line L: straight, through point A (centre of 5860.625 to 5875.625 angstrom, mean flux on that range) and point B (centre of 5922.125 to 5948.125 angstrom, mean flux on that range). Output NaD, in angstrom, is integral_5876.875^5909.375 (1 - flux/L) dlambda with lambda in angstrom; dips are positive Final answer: 3.33 angstrom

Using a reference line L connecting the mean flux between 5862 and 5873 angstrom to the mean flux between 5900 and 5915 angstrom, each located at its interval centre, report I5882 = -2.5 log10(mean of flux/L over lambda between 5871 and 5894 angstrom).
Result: 0.09 mag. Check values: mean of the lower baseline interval 11.5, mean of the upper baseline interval 11.7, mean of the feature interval 10.6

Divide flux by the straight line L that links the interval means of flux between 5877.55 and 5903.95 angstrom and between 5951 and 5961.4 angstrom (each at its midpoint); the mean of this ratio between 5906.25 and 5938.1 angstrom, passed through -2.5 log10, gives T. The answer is -0.07 mag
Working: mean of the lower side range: 10.1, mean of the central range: 11.4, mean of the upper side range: 11.4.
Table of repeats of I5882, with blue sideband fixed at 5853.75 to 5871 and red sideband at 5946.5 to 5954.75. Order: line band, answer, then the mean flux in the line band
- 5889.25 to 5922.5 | 0.08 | 10.6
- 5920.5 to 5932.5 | 0.01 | 11.4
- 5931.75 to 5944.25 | -0.02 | 11.7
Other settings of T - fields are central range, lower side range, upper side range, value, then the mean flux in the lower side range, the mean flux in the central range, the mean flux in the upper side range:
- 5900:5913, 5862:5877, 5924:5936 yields -0.029 mag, 11.6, 11.7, 11.3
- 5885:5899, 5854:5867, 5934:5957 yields 0.266 mag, 11.3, 8.98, 11.8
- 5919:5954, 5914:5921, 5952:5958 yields -0.012 mag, 11.2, 11.6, 11.7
